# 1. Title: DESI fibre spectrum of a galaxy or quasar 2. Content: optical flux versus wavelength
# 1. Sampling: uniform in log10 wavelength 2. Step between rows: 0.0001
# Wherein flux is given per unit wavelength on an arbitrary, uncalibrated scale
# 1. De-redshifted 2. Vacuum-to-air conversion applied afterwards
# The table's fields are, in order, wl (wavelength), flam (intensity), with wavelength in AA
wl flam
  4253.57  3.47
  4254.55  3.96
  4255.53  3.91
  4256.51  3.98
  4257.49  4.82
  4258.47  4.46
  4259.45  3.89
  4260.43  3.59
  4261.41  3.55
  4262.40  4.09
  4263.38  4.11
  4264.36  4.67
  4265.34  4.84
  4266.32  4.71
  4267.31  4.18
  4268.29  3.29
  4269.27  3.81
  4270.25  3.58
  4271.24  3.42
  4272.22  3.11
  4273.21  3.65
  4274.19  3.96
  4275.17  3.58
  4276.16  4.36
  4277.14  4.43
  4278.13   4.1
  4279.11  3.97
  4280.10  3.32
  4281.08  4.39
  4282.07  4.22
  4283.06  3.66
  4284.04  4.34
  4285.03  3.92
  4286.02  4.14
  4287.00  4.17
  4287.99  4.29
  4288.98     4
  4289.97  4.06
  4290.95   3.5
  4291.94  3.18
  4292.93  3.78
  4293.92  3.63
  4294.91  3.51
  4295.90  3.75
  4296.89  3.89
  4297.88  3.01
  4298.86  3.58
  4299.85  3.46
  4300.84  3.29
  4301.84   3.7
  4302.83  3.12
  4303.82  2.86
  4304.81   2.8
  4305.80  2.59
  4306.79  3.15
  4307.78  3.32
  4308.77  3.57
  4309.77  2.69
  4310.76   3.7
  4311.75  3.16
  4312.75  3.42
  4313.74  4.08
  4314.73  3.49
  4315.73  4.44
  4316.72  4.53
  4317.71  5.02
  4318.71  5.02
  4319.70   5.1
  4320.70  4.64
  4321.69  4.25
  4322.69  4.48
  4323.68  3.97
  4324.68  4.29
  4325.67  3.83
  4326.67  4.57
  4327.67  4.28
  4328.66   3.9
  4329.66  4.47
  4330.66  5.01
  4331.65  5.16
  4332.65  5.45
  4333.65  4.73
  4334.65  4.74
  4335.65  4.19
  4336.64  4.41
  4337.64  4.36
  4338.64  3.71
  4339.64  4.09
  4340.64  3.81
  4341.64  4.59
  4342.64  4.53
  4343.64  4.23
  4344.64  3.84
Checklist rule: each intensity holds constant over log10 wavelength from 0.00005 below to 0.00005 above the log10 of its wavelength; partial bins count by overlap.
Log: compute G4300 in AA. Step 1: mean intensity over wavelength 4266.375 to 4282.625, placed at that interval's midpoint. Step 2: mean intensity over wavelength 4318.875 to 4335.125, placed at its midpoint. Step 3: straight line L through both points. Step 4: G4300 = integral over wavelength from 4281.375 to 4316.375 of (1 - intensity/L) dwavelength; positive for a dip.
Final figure 4.9 AA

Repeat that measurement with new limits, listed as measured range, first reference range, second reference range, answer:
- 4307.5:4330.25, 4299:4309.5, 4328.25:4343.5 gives -1.9 AA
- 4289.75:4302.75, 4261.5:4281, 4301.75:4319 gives 0.6 AA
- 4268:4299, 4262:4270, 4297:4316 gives 0.1 AA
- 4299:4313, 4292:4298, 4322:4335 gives 2.5 AA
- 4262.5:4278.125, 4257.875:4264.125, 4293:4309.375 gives -0.6 AA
